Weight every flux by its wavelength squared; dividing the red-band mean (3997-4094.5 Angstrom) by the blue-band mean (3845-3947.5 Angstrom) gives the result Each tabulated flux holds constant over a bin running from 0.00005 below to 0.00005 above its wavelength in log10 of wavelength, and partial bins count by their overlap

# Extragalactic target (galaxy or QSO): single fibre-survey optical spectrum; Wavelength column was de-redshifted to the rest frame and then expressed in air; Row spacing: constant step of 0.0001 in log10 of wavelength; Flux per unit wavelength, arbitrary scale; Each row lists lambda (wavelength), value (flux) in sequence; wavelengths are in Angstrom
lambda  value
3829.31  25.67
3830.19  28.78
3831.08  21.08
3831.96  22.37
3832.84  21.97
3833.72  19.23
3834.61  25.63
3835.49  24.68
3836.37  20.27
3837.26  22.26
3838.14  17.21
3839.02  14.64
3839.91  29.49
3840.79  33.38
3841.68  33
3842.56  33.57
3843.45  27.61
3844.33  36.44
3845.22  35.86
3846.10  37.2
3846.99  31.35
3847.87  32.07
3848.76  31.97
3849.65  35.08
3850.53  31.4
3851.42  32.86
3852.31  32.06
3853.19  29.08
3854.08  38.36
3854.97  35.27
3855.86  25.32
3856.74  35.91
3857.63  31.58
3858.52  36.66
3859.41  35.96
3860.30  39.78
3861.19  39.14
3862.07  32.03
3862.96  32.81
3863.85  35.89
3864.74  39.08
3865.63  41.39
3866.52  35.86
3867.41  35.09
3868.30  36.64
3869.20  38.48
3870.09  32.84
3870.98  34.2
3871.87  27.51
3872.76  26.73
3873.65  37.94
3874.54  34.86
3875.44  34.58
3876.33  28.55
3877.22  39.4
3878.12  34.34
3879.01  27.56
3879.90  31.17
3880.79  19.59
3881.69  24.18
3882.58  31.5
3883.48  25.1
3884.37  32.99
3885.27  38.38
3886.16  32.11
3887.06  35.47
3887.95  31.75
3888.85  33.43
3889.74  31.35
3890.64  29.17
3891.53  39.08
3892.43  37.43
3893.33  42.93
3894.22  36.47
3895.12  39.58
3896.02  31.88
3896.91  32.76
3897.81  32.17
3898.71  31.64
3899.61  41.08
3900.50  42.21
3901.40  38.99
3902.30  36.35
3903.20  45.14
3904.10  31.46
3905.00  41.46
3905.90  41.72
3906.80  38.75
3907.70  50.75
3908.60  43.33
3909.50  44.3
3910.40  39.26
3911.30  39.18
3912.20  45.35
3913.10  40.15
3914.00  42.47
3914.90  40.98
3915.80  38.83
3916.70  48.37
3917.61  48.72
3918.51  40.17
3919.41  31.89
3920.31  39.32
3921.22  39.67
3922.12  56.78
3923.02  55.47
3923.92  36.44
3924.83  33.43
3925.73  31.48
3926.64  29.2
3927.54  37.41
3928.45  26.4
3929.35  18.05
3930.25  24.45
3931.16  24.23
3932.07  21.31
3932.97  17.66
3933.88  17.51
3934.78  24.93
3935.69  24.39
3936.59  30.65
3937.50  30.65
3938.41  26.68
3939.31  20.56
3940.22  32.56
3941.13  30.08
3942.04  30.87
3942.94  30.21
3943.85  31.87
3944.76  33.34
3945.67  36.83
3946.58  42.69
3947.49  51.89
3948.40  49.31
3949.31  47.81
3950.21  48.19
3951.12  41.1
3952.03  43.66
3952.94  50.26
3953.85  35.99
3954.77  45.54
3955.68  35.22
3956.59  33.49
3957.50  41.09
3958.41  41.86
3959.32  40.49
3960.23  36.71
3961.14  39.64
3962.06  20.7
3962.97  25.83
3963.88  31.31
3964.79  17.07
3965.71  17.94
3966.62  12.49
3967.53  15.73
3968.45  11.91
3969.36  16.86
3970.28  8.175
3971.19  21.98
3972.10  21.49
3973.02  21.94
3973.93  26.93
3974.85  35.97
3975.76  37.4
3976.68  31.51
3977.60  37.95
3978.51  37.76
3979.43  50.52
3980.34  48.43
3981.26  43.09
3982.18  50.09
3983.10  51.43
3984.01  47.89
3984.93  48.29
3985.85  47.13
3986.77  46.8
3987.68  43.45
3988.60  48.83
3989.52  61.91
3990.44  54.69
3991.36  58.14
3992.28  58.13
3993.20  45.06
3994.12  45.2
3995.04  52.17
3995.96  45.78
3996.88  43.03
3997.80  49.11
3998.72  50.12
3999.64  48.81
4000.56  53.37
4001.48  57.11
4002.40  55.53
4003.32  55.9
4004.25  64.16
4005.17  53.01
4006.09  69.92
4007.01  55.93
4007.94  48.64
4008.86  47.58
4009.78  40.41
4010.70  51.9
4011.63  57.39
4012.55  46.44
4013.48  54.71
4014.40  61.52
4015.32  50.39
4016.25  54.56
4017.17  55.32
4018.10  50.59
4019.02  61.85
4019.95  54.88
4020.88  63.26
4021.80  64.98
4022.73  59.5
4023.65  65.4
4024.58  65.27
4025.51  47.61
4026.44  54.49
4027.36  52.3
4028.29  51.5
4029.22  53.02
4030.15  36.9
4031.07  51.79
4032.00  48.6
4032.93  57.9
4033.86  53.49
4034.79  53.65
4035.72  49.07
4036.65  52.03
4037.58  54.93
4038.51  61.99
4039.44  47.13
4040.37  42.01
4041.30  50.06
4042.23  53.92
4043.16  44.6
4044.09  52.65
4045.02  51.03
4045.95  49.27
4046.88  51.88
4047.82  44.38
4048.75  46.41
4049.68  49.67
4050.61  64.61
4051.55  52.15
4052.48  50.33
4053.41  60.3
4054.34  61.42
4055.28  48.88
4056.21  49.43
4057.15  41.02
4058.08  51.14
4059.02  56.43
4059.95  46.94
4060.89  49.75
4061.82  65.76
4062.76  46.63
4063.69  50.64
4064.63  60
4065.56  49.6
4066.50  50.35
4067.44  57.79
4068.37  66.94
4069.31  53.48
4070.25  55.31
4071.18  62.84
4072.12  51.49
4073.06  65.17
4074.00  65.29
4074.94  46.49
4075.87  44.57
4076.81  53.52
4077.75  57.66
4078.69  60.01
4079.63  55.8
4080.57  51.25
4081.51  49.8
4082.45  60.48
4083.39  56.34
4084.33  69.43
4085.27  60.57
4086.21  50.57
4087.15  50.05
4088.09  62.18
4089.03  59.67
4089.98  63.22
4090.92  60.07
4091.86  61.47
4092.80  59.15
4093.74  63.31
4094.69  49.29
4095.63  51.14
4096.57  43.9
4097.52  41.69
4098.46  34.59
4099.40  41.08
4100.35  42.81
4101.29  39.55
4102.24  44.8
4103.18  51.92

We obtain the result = 1.69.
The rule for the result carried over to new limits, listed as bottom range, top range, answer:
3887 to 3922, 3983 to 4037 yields 1.43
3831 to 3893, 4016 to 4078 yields 1.86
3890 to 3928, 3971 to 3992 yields 1.12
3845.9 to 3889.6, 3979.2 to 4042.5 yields 1.70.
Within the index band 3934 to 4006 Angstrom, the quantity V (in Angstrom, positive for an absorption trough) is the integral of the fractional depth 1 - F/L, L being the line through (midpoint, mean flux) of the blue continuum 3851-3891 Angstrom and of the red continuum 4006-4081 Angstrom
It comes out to 9.8 Angstrom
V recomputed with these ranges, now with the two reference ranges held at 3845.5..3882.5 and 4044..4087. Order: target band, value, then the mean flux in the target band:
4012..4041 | -2.26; 54.1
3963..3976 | 6.82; 21.1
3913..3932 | 1.17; 36.9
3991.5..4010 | -1.80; 52.2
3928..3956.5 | 5.90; 33.1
